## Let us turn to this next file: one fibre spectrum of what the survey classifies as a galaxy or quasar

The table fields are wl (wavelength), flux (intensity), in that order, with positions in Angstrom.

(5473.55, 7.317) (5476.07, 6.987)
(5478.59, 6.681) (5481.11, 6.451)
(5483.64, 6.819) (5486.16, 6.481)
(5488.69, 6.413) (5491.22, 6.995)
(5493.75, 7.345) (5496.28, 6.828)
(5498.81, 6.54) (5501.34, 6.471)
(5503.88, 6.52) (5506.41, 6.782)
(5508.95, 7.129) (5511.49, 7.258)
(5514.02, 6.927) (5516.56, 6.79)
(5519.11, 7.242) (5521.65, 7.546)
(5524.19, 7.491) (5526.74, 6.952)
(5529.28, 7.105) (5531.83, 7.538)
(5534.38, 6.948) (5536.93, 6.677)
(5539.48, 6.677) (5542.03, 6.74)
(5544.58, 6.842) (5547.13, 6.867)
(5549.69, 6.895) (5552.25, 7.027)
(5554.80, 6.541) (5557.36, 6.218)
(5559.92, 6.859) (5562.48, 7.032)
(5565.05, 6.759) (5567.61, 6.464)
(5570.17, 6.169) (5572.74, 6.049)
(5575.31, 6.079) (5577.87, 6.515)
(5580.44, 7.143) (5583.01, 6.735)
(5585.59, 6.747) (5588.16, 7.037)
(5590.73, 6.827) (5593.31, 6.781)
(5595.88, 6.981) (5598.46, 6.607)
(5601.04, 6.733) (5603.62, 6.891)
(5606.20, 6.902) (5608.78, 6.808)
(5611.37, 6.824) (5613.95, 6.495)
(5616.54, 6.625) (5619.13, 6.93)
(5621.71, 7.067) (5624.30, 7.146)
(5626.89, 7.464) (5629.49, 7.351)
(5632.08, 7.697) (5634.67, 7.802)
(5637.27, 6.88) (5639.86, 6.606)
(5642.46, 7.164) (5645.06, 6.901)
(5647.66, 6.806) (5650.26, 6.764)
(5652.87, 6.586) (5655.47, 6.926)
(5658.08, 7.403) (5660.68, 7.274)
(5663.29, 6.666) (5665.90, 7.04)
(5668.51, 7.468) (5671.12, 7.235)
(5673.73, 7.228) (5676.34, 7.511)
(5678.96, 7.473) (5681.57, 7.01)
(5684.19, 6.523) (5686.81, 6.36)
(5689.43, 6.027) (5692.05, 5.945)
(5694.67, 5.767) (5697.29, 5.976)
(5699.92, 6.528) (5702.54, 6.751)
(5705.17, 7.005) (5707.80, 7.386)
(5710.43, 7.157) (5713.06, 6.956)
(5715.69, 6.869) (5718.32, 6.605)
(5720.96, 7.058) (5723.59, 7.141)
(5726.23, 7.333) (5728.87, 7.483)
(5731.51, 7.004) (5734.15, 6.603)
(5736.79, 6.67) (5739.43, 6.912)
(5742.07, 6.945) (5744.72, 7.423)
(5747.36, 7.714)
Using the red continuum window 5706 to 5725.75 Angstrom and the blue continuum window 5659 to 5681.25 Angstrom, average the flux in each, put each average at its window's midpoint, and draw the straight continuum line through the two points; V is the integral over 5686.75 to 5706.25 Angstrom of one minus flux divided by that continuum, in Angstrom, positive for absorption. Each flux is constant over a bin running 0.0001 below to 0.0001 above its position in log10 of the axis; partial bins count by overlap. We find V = 2.3 Angstrom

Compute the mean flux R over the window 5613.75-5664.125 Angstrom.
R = 7.04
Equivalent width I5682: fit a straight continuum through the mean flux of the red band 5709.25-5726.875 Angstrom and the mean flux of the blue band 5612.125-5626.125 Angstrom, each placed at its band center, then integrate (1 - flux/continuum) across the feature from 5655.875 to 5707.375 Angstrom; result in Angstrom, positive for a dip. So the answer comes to 1.08 Angstrom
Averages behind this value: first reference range 6.88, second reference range 7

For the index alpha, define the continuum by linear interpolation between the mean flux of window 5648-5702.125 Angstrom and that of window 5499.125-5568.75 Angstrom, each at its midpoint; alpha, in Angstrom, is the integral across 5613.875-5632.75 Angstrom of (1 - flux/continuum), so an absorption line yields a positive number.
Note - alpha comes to -0.80 Angstrom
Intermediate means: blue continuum 6.9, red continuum 6.78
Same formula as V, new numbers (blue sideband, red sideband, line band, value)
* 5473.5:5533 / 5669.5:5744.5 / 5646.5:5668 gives -0.3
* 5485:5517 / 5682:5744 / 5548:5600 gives 0.9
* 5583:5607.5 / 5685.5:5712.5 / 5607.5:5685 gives -4.6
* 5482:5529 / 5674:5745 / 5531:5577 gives 1.5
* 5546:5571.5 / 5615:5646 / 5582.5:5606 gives 0.3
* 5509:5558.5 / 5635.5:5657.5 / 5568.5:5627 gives 1.4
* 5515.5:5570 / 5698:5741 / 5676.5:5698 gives 1.5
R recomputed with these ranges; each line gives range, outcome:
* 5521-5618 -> 6.79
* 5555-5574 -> 6.51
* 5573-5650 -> 6.9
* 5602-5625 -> 6.85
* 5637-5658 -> 6.86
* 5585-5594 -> 6.86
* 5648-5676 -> 7.07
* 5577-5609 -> 6.83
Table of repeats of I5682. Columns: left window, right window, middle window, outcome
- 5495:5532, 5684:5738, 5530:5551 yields 0.2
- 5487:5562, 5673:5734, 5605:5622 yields 0.2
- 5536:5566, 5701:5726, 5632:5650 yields -0.4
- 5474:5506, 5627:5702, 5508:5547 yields -1.6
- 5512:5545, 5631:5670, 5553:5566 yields 0.7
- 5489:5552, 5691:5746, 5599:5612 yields 0.2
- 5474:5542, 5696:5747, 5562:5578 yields 1.2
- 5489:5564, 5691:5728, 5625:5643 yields -1.2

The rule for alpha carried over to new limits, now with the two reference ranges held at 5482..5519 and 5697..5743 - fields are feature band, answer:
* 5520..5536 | -1.0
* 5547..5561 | 0.2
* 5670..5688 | -0.4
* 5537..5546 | 0.1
